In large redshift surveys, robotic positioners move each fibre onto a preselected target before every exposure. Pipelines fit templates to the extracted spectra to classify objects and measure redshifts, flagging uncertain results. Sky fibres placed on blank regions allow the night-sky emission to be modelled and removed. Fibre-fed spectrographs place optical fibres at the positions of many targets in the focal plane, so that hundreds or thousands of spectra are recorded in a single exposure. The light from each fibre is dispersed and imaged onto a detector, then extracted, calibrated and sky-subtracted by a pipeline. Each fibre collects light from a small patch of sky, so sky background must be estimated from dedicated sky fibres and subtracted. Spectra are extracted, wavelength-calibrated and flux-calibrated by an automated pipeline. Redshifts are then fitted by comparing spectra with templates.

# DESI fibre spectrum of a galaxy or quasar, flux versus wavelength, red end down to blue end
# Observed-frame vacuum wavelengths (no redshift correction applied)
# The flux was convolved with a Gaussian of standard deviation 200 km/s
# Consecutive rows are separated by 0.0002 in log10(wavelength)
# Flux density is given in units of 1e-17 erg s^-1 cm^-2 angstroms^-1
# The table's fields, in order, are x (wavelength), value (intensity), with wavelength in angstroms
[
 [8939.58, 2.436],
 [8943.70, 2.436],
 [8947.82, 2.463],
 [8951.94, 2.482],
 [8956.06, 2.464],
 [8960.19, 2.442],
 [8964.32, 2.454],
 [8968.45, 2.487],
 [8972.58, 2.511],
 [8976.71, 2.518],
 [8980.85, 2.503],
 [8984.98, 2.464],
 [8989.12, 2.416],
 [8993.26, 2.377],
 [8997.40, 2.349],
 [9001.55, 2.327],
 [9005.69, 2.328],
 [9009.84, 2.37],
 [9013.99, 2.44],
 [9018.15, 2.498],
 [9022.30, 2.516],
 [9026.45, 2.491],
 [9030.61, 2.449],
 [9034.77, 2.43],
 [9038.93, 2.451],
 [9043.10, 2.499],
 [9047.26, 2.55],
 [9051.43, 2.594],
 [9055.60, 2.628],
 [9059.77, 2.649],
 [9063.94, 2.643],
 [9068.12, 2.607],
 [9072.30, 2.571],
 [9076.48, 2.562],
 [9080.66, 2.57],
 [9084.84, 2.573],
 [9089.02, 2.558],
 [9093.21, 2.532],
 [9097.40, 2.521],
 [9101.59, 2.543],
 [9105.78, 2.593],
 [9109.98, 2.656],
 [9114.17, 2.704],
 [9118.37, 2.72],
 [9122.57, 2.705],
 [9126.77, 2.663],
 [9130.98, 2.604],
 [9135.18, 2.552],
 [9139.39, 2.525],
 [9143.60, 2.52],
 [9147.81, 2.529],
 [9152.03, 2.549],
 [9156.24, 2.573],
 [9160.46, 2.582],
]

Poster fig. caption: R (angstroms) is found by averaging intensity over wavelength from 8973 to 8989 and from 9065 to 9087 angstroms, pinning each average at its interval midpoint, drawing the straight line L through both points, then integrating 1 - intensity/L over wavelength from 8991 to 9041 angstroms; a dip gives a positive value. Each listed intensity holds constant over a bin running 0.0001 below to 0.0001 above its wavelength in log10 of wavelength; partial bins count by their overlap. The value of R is 2.0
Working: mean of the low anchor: 2.49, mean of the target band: 2.42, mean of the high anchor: 2.58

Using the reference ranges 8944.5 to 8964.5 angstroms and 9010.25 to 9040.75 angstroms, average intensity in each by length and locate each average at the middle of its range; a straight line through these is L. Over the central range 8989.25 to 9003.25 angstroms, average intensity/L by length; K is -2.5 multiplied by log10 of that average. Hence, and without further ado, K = 0.046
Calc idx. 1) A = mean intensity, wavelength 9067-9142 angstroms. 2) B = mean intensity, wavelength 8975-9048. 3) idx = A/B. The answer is 1.06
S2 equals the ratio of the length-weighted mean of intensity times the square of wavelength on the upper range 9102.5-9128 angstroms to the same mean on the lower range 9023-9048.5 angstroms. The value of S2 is 1.10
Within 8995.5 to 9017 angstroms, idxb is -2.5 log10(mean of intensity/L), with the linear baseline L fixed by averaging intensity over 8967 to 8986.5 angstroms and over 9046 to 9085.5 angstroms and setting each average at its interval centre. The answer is 0.07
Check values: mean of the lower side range 2.5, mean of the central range 2.37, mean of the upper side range 2.6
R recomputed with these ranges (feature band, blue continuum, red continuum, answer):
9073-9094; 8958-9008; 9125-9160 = -0.4 angstroms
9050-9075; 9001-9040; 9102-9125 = -0.7 angstroms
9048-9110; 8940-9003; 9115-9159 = -1.0 angstroms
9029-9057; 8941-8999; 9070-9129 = 0.3 angstroms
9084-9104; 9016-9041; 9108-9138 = 0.4 angstroms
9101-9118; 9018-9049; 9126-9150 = -0.7 angstroms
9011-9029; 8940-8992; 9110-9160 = 0.2 angstroms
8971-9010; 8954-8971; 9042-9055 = 1.2 angstroms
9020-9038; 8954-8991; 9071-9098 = 0.3 angstroms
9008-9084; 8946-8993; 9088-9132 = 0.6 angstroms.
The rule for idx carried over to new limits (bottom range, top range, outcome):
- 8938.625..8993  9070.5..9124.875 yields 1.06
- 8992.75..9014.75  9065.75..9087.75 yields 1.09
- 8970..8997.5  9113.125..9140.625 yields 1.07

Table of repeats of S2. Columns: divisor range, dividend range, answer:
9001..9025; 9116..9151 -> 1.10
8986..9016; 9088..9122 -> 1.12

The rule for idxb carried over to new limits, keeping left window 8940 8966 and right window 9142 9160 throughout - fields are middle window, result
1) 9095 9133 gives -0.044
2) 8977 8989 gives -0.004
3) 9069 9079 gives -0.025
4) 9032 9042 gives 0.021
